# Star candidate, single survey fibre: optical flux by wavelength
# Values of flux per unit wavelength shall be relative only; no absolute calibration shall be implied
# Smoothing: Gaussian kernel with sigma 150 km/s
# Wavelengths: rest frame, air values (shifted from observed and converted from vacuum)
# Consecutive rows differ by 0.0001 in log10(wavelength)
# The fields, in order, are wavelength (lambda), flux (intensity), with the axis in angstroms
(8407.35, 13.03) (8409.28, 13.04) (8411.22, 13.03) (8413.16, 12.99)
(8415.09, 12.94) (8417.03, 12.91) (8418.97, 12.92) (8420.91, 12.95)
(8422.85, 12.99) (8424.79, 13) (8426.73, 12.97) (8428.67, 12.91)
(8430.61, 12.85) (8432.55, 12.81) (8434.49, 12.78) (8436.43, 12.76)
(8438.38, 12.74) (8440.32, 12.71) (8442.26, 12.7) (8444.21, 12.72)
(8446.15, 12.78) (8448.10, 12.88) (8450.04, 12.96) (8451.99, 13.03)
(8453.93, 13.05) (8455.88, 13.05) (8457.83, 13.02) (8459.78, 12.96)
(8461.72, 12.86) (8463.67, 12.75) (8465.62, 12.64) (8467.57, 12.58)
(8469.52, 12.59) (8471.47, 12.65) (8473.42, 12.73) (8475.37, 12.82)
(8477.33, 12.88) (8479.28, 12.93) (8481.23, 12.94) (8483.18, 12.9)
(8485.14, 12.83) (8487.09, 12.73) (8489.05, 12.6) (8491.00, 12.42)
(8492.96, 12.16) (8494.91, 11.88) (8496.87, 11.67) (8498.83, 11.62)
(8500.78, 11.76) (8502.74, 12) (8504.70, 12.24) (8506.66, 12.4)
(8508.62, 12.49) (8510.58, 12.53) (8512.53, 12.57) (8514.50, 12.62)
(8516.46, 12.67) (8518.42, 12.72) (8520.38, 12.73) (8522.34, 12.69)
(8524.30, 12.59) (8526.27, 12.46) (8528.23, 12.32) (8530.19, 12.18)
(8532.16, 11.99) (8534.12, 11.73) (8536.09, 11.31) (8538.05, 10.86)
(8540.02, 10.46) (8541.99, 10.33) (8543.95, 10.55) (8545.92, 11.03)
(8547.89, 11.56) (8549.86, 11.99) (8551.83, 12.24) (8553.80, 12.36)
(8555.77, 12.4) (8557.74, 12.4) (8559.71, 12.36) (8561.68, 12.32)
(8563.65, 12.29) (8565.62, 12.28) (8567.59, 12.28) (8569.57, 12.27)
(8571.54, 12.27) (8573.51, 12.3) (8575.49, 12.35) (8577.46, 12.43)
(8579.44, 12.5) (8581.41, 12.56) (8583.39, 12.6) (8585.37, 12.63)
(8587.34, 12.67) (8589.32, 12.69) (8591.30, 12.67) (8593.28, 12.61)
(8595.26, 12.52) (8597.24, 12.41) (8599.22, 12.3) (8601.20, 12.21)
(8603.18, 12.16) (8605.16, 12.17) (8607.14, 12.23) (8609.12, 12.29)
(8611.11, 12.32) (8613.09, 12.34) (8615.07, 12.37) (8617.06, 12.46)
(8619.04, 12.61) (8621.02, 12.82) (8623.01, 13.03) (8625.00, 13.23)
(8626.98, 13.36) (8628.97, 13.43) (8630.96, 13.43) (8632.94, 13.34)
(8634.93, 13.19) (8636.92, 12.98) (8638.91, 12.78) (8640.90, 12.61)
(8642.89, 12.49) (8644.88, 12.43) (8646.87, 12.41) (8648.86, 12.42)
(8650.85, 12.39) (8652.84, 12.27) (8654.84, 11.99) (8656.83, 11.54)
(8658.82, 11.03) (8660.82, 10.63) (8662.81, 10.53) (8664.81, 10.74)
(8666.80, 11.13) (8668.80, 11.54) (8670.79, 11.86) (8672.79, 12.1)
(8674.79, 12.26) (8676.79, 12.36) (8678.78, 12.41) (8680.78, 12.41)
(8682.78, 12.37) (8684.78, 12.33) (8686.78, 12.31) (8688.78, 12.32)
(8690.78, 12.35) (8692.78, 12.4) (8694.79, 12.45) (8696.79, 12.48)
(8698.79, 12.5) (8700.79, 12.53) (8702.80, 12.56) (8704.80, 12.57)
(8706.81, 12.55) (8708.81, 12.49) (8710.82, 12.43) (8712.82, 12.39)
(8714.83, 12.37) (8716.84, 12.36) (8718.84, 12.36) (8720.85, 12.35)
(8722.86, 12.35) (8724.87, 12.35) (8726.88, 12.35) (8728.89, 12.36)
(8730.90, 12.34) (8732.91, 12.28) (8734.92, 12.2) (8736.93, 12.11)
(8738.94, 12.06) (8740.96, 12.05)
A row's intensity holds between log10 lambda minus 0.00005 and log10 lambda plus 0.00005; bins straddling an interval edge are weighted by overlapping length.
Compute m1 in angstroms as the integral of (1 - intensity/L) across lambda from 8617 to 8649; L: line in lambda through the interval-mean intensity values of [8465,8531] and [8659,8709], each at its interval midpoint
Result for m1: -1.91 angstroms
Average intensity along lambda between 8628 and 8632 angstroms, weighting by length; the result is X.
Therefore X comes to 13.4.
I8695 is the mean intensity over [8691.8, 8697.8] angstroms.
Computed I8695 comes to 12.4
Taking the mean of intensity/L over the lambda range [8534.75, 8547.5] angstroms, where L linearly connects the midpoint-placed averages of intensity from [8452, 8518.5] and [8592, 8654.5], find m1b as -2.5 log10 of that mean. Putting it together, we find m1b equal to 0.165 mag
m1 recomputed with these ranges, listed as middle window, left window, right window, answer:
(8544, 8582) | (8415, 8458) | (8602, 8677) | 1.03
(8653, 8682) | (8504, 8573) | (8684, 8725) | 1.67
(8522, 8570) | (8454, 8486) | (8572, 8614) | 2.68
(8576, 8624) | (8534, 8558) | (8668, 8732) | -2.95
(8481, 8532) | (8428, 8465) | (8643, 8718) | 1.09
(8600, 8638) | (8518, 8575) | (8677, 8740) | -1.81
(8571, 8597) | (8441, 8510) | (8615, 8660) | 0.20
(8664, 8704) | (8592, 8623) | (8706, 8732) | 0.69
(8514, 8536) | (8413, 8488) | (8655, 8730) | 0.43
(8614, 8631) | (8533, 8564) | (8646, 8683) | -1.75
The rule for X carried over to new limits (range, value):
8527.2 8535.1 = 12.1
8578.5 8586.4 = 12.6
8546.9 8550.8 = 11.8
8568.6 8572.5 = 12.3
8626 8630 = 13.4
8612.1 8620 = 12.4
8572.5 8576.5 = 12.3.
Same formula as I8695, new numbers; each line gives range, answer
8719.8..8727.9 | 12.3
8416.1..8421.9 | 12.9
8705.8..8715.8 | 12.4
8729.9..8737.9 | 12.2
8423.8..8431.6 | 12.9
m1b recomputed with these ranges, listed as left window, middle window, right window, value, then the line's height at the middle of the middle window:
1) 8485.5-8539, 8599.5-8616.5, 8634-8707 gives -0.007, 12.2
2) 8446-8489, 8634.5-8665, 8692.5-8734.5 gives 0.043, 12.5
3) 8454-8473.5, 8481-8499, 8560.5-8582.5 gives 0.027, 12.7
